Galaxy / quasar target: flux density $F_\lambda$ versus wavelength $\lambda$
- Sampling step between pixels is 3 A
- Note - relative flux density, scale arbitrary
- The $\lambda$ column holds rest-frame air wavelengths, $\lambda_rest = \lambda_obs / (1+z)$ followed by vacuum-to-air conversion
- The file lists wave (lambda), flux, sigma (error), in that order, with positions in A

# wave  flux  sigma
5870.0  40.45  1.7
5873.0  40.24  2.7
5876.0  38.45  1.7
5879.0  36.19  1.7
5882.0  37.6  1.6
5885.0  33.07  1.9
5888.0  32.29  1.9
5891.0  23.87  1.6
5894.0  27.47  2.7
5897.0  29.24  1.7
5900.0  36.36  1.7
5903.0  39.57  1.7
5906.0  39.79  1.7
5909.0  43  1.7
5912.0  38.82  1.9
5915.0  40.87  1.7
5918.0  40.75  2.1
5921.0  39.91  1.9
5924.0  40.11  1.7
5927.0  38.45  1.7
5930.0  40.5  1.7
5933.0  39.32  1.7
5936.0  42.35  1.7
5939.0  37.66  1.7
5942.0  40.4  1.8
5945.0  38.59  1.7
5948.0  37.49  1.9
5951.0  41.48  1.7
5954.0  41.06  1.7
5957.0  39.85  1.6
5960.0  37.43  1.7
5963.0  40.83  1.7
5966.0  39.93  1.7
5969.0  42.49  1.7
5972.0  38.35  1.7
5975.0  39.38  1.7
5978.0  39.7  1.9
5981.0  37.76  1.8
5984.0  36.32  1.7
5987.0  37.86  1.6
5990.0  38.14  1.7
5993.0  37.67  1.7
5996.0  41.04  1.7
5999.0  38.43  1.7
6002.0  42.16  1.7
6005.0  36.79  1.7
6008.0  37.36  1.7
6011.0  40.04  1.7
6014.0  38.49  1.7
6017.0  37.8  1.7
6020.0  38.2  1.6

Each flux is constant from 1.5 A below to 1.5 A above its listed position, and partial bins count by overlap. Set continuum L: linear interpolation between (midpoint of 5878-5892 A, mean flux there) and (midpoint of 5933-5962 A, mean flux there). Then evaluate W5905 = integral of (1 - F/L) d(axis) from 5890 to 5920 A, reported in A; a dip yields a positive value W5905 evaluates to -0.99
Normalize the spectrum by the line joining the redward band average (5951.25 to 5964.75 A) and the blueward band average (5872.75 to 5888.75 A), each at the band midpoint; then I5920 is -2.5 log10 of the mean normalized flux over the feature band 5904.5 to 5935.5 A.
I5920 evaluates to -0.06 mag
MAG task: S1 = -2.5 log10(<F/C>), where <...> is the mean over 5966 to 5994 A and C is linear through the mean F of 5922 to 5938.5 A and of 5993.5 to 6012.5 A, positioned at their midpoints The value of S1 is 0.02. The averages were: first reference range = 40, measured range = 38.7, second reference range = 39.2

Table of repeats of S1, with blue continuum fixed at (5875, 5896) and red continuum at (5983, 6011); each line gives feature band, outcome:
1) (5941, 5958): -0.11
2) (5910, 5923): -0.18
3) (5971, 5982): -0.04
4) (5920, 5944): -0.14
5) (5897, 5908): -0.13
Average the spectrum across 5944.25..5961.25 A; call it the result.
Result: 39.4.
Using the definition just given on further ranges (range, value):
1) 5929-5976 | 39.8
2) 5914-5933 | 40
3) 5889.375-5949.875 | 37.7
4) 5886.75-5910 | 33.8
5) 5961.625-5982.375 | 39.8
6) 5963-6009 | 39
